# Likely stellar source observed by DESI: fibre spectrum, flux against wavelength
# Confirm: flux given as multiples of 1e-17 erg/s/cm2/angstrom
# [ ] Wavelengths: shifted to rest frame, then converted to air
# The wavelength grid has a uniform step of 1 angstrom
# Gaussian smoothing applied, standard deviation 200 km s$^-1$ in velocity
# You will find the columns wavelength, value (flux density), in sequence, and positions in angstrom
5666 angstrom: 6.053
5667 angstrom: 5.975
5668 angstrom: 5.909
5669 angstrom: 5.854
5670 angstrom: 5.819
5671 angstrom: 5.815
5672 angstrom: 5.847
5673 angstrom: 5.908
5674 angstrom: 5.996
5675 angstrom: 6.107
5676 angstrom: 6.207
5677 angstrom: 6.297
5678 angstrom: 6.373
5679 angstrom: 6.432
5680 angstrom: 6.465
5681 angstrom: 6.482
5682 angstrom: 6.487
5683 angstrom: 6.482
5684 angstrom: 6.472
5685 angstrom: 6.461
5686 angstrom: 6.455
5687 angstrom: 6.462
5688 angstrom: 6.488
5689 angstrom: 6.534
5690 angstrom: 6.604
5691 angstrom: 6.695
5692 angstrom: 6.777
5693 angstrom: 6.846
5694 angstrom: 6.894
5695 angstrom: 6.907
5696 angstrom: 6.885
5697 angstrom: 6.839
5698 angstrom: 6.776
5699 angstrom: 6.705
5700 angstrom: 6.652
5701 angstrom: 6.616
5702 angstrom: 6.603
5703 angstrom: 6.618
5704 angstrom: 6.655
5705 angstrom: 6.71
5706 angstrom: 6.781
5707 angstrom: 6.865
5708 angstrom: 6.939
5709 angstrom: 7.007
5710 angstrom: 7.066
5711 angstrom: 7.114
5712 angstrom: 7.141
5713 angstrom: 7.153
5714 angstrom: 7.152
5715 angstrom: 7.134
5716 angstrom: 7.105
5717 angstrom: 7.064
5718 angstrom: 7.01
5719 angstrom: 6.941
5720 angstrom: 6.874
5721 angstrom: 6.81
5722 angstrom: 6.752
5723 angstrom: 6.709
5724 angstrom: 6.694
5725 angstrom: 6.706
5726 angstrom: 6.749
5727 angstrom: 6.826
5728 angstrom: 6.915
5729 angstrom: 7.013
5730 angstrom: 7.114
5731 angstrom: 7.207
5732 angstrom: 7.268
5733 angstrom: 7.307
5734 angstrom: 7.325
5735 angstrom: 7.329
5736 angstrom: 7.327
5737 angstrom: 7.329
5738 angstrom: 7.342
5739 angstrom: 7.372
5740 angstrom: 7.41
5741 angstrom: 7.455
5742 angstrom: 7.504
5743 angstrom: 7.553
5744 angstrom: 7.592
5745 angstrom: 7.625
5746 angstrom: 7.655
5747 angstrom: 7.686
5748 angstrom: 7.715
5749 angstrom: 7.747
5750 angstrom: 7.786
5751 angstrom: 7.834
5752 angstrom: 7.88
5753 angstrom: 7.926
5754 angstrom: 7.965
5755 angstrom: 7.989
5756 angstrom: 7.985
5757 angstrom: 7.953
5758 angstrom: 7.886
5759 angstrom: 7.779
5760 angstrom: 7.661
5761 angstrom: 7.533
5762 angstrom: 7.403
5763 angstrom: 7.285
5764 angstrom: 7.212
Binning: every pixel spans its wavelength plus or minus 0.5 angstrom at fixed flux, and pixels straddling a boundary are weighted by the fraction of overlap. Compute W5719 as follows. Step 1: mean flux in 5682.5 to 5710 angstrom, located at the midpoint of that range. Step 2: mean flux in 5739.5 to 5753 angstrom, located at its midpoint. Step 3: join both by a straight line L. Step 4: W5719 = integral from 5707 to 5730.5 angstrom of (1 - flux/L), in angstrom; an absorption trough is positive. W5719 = 0.6 angstrom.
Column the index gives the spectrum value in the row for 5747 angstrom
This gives 7.686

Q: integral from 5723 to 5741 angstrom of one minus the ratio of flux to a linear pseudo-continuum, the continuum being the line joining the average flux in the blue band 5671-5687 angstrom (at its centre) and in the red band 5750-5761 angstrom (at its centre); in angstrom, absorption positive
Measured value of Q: 0.62 angstrom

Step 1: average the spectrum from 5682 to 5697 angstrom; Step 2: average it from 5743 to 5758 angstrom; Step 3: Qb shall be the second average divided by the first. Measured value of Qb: 1.2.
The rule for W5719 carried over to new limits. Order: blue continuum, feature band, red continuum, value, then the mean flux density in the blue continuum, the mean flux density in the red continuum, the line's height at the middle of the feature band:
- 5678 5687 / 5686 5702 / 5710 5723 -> -0.13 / 6.46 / 7.01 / 6.65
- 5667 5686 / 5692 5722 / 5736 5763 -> -0.37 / 6.19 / 7.66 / 6.81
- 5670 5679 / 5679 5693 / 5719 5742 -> -0.56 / 6.08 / 7.09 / 6.28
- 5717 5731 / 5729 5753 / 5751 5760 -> -0.21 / 6.87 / 7.9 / 7.43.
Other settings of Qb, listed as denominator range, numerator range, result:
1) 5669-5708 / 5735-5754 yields 1.17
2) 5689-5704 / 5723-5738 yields 1.05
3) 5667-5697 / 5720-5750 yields 1.14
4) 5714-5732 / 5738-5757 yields 1.11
